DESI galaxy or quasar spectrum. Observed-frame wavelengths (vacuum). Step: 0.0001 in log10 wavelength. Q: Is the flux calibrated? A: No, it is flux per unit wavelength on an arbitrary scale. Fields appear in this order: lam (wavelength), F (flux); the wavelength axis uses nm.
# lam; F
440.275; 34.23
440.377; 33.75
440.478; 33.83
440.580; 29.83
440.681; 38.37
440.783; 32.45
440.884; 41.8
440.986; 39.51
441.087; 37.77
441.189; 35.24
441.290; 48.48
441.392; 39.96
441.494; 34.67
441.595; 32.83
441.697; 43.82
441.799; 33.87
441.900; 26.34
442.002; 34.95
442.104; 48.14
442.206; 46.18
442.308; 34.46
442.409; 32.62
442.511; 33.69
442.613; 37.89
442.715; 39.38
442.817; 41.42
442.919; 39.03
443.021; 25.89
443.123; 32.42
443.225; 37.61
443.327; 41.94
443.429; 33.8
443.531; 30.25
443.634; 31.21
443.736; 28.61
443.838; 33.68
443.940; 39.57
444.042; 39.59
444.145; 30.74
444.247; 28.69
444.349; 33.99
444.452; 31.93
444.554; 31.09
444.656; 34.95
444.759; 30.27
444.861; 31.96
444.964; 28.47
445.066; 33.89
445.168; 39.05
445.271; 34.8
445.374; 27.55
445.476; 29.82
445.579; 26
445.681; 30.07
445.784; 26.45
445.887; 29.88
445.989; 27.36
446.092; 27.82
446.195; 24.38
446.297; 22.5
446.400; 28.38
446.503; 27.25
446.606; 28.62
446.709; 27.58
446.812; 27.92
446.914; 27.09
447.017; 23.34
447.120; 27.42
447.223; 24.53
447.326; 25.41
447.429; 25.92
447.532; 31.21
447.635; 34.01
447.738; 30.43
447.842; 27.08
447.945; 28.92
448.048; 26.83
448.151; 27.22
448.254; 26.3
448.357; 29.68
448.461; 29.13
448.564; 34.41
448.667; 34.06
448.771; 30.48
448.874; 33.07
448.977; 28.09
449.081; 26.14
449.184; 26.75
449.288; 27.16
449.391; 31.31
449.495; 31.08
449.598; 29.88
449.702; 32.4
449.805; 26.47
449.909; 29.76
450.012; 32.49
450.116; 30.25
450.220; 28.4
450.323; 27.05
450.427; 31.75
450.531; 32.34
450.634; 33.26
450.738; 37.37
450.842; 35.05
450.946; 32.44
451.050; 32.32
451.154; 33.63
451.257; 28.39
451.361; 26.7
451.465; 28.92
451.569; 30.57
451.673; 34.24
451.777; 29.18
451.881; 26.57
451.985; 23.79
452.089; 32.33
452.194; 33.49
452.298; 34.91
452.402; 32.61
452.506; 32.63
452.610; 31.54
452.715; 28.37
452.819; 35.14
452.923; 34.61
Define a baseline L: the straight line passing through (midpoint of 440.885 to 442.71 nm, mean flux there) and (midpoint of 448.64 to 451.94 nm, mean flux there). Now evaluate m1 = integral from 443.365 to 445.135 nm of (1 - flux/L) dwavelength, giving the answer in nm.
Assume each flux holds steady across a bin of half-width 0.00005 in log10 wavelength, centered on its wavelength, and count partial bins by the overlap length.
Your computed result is 0.15 nm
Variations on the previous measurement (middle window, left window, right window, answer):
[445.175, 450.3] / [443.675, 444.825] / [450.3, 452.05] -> 0.51 nm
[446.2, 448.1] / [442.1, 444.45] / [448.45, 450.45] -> 0.27 nm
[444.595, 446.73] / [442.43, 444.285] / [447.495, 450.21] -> 0.21 nm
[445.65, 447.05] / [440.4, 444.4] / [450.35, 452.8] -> 0.29 nm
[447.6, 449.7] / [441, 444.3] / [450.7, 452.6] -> 0.21 nm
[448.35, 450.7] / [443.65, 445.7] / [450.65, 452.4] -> 0.10 nm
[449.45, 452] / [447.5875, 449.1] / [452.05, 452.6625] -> 0.08 nm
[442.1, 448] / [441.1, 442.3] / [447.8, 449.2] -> 0.44 nm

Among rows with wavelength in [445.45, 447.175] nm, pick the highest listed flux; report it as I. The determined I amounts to 30.07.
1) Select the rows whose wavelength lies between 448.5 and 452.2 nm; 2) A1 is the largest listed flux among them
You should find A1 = 37.37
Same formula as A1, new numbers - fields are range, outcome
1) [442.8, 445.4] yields 41.94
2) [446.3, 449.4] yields 34.41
